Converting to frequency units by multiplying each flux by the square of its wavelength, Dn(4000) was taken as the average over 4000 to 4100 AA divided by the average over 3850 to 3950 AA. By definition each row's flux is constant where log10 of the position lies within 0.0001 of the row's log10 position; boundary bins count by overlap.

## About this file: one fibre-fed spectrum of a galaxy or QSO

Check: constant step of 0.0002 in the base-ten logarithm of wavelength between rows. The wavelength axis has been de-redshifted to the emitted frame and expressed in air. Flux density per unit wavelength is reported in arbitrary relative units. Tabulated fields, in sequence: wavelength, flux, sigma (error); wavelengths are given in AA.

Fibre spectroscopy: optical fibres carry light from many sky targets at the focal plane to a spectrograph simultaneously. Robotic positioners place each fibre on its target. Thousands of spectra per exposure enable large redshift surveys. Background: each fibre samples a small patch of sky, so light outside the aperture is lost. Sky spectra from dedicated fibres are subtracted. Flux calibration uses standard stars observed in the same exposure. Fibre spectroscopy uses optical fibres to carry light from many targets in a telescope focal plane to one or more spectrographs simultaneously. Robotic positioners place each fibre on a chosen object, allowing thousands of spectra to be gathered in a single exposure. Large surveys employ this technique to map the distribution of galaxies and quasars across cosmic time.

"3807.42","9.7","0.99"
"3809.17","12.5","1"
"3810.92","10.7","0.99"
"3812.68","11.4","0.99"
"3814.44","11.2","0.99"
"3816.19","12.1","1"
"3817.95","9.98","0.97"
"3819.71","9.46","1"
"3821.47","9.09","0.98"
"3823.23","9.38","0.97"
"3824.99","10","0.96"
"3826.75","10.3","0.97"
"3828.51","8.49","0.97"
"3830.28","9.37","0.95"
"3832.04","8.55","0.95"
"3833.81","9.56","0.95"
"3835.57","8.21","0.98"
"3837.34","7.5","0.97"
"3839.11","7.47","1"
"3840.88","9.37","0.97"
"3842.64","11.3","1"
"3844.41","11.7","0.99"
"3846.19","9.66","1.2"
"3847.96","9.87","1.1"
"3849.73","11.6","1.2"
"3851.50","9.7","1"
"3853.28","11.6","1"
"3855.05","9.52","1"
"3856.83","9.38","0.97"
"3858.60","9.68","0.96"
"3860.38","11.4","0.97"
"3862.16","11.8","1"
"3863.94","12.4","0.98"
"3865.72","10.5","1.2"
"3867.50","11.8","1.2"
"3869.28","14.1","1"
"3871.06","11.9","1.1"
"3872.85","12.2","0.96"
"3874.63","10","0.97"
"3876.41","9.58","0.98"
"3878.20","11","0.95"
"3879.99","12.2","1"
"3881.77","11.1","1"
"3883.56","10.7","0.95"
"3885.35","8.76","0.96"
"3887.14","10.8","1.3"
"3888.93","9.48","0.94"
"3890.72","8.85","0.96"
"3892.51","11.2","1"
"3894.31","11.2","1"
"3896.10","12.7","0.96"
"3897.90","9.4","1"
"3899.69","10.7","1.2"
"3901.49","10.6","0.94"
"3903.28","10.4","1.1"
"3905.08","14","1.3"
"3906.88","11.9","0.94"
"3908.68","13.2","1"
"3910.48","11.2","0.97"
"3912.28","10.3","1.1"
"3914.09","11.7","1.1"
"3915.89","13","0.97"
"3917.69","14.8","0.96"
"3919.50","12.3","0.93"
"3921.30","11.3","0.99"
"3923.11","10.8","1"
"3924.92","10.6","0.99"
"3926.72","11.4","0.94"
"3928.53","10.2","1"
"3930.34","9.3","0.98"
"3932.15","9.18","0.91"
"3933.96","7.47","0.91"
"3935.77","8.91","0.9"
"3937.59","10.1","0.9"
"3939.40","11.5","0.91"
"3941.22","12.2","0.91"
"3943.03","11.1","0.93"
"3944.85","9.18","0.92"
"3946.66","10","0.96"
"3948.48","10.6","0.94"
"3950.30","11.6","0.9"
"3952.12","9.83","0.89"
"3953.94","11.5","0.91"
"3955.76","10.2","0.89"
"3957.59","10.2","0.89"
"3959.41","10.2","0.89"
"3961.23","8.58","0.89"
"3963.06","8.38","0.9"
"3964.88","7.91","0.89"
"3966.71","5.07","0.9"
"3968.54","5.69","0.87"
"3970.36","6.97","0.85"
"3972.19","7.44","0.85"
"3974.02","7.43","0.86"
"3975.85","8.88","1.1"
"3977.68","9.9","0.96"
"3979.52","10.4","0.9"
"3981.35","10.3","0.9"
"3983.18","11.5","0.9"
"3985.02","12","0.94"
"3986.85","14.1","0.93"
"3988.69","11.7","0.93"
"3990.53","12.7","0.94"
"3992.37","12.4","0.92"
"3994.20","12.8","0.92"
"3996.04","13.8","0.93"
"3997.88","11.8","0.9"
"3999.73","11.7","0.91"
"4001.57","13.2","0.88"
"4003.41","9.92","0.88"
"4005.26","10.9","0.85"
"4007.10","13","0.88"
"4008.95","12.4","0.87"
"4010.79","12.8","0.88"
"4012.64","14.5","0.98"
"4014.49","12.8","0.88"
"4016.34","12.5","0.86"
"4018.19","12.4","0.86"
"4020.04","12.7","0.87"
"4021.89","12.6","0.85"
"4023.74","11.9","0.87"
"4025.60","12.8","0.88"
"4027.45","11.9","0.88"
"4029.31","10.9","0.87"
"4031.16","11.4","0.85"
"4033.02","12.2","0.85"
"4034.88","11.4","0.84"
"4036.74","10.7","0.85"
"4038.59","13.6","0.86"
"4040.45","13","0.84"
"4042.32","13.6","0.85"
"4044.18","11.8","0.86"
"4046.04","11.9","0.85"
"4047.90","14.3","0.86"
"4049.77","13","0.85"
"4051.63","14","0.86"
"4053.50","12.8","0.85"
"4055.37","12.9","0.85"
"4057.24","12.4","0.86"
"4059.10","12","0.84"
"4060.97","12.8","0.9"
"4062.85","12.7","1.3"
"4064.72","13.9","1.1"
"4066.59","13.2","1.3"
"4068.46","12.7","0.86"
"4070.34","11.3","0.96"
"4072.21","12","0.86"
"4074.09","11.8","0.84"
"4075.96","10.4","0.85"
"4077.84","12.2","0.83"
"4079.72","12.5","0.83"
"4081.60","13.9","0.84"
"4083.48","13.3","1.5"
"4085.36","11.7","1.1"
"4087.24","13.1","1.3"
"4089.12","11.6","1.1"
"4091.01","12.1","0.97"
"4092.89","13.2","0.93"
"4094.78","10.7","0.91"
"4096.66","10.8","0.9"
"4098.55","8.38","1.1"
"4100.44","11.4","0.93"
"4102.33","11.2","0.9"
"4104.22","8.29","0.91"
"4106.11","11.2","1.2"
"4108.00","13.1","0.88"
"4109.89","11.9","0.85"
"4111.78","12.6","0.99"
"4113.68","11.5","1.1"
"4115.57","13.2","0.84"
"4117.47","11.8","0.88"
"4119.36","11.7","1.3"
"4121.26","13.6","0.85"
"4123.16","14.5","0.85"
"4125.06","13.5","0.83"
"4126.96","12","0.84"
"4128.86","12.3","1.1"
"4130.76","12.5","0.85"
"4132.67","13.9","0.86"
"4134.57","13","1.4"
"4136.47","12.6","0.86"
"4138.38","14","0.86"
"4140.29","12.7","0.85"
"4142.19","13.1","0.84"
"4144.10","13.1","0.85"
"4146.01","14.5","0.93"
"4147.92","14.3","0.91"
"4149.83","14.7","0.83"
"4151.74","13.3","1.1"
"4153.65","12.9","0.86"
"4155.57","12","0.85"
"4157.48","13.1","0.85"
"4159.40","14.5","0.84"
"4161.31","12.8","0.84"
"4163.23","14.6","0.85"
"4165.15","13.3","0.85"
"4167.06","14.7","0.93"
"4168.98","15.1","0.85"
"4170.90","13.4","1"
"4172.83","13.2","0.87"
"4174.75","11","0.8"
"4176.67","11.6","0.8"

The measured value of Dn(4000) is 1.21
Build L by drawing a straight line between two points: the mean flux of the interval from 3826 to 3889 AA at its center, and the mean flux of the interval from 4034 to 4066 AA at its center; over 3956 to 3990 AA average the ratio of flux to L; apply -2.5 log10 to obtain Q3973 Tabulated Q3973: 0.26 mag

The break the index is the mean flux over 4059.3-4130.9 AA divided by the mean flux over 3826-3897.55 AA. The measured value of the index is 1.2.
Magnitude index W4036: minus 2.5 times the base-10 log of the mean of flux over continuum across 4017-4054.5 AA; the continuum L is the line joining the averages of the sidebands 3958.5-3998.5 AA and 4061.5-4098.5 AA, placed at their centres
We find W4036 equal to -0.11 mag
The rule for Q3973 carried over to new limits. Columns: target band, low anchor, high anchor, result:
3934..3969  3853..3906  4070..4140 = 0.179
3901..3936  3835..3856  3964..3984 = -0.239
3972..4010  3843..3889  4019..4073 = 0.054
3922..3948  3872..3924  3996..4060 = 0.141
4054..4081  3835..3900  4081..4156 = -0.025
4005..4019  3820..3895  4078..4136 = -0.117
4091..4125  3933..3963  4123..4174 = 0.090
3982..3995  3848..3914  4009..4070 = -0.028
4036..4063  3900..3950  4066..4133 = -0.090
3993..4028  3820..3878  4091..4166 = -0.077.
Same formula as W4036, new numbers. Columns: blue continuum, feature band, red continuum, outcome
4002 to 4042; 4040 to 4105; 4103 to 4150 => 0.025 mag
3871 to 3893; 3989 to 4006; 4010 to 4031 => 0.002 mag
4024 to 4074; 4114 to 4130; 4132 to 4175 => 0.036 mag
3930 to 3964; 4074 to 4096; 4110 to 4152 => 0.009 mag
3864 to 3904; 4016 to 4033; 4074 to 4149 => -0.029 mag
